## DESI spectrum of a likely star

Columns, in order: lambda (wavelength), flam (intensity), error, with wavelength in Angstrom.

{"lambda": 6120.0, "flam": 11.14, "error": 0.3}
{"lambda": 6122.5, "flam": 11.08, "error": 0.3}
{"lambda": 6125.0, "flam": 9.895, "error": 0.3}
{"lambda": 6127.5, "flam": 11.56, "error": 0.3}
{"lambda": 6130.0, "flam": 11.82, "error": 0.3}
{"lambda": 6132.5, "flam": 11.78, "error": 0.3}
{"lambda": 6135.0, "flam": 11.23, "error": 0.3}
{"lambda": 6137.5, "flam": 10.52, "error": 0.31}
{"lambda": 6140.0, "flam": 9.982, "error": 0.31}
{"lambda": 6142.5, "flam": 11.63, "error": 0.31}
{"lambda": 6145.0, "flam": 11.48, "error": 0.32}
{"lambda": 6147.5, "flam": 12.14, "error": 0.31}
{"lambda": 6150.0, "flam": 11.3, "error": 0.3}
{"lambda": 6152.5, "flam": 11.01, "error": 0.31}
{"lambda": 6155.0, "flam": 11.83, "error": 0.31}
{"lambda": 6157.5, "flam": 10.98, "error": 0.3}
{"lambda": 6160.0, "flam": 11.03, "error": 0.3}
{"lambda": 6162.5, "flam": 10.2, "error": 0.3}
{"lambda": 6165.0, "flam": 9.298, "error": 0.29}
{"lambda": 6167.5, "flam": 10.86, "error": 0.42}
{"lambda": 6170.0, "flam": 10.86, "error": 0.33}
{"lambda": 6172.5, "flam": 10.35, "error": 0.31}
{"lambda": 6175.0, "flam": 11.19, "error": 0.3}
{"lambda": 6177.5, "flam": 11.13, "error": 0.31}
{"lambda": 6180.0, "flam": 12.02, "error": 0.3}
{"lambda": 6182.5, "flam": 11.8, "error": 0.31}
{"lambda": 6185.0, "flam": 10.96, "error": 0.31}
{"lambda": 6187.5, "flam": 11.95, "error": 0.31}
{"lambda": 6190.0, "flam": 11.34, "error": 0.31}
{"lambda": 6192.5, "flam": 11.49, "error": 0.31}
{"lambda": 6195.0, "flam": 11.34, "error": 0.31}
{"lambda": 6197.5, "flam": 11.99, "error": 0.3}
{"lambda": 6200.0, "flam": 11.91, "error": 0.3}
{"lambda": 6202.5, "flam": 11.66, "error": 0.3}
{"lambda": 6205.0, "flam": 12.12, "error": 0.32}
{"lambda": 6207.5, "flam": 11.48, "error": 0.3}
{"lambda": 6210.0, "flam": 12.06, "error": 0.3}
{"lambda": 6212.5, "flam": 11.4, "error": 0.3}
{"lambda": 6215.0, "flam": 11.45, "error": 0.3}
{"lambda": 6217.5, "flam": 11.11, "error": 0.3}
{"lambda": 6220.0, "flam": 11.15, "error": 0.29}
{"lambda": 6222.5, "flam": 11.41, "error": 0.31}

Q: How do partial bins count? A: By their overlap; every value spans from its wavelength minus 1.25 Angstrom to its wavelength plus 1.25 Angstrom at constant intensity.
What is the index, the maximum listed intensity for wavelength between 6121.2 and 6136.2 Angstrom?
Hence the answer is 11.82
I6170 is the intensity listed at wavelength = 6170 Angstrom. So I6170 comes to 10.86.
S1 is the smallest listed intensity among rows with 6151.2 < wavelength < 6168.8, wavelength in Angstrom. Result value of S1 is 9.298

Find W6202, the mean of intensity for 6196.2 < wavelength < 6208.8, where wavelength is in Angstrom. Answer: 11.8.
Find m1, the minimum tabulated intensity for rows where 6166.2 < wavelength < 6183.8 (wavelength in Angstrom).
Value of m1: 10.35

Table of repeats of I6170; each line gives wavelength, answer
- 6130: 11.82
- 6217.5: 11.11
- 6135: 11.23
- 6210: 12.06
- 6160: 11.03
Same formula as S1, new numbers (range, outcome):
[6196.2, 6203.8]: 11.66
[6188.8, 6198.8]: 11.34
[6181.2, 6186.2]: 10.96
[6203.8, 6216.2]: 11.4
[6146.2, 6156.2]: 11.01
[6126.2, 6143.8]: 9.982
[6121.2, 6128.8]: 9.895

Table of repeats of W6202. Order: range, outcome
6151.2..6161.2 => 11.2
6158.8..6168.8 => 10.3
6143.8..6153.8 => 11.5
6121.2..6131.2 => 11.1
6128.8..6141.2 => 11.1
